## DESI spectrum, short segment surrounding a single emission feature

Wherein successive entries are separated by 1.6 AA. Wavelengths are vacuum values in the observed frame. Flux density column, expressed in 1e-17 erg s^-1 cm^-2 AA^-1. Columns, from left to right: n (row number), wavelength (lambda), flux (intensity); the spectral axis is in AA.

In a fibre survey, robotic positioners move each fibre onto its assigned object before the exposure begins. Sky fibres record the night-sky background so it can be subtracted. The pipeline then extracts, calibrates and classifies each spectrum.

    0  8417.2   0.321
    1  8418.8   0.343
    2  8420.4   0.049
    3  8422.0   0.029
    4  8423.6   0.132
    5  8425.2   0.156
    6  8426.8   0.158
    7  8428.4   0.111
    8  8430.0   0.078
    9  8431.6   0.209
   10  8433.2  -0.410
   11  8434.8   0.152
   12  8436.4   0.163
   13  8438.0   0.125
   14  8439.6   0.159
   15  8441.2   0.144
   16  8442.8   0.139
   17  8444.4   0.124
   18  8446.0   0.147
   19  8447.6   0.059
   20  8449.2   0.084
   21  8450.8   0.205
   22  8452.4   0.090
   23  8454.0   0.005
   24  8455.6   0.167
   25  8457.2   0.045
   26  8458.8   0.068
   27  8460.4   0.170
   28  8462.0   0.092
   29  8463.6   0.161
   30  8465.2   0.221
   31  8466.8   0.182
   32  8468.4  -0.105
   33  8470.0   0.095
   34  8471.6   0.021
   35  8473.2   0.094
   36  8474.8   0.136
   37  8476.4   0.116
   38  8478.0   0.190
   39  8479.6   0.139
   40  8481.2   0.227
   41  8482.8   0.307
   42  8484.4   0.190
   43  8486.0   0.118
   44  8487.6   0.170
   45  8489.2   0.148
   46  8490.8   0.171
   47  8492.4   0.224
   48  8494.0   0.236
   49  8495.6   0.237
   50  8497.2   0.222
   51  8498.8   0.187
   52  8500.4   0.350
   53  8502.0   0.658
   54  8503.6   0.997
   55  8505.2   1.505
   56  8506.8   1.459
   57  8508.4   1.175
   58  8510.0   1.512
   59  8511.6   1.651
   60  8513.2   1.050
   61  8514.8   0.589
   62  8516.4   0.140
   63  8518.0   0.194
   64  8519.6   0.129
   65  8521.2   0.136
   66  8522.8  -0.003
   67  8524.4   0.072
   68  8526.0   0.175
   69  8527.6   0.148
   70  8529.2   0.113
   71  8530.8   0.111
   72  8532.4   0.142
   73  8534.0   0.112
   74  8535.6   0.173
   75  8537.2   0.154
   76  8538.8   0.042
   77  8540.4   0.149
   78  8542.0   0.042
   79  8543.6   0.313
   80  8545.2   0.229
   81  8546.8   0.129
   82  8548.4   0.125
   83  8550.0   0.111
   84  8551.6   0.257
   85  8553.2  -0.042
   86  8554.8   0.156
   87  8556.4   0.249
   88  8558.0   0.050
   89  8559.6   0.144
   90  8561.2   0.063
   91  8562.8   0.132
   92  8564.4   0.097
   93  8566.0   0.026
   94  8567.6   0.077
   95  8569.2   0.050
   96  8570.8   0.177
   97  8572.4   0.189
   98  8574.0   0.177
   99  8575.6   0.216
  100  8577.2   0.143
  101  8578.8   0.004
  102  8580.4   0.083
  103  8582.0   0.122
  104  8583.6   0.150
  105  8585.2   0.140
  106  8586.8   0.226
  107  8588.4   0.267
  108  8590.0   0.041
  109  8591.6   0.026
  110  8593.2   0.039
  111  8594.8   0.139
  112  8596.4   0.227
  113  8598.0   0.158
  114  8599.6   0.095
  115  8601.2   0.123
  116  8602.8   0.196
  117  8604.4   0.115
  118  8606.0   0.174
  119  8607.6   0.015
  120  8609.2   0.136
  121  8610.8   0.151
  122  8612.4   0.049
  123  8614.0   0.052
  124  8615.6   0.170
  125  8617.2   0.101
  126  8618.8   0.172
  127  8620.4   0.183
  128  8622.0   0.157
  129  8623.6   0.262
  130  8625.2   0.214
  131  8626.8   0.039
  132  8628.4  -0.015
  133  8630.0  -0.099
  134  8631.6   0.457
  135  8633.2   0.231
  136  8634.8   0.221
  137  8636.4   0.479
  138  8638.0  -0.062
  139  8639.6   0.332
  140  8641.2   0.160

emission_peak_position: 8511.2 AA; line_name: [O II]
